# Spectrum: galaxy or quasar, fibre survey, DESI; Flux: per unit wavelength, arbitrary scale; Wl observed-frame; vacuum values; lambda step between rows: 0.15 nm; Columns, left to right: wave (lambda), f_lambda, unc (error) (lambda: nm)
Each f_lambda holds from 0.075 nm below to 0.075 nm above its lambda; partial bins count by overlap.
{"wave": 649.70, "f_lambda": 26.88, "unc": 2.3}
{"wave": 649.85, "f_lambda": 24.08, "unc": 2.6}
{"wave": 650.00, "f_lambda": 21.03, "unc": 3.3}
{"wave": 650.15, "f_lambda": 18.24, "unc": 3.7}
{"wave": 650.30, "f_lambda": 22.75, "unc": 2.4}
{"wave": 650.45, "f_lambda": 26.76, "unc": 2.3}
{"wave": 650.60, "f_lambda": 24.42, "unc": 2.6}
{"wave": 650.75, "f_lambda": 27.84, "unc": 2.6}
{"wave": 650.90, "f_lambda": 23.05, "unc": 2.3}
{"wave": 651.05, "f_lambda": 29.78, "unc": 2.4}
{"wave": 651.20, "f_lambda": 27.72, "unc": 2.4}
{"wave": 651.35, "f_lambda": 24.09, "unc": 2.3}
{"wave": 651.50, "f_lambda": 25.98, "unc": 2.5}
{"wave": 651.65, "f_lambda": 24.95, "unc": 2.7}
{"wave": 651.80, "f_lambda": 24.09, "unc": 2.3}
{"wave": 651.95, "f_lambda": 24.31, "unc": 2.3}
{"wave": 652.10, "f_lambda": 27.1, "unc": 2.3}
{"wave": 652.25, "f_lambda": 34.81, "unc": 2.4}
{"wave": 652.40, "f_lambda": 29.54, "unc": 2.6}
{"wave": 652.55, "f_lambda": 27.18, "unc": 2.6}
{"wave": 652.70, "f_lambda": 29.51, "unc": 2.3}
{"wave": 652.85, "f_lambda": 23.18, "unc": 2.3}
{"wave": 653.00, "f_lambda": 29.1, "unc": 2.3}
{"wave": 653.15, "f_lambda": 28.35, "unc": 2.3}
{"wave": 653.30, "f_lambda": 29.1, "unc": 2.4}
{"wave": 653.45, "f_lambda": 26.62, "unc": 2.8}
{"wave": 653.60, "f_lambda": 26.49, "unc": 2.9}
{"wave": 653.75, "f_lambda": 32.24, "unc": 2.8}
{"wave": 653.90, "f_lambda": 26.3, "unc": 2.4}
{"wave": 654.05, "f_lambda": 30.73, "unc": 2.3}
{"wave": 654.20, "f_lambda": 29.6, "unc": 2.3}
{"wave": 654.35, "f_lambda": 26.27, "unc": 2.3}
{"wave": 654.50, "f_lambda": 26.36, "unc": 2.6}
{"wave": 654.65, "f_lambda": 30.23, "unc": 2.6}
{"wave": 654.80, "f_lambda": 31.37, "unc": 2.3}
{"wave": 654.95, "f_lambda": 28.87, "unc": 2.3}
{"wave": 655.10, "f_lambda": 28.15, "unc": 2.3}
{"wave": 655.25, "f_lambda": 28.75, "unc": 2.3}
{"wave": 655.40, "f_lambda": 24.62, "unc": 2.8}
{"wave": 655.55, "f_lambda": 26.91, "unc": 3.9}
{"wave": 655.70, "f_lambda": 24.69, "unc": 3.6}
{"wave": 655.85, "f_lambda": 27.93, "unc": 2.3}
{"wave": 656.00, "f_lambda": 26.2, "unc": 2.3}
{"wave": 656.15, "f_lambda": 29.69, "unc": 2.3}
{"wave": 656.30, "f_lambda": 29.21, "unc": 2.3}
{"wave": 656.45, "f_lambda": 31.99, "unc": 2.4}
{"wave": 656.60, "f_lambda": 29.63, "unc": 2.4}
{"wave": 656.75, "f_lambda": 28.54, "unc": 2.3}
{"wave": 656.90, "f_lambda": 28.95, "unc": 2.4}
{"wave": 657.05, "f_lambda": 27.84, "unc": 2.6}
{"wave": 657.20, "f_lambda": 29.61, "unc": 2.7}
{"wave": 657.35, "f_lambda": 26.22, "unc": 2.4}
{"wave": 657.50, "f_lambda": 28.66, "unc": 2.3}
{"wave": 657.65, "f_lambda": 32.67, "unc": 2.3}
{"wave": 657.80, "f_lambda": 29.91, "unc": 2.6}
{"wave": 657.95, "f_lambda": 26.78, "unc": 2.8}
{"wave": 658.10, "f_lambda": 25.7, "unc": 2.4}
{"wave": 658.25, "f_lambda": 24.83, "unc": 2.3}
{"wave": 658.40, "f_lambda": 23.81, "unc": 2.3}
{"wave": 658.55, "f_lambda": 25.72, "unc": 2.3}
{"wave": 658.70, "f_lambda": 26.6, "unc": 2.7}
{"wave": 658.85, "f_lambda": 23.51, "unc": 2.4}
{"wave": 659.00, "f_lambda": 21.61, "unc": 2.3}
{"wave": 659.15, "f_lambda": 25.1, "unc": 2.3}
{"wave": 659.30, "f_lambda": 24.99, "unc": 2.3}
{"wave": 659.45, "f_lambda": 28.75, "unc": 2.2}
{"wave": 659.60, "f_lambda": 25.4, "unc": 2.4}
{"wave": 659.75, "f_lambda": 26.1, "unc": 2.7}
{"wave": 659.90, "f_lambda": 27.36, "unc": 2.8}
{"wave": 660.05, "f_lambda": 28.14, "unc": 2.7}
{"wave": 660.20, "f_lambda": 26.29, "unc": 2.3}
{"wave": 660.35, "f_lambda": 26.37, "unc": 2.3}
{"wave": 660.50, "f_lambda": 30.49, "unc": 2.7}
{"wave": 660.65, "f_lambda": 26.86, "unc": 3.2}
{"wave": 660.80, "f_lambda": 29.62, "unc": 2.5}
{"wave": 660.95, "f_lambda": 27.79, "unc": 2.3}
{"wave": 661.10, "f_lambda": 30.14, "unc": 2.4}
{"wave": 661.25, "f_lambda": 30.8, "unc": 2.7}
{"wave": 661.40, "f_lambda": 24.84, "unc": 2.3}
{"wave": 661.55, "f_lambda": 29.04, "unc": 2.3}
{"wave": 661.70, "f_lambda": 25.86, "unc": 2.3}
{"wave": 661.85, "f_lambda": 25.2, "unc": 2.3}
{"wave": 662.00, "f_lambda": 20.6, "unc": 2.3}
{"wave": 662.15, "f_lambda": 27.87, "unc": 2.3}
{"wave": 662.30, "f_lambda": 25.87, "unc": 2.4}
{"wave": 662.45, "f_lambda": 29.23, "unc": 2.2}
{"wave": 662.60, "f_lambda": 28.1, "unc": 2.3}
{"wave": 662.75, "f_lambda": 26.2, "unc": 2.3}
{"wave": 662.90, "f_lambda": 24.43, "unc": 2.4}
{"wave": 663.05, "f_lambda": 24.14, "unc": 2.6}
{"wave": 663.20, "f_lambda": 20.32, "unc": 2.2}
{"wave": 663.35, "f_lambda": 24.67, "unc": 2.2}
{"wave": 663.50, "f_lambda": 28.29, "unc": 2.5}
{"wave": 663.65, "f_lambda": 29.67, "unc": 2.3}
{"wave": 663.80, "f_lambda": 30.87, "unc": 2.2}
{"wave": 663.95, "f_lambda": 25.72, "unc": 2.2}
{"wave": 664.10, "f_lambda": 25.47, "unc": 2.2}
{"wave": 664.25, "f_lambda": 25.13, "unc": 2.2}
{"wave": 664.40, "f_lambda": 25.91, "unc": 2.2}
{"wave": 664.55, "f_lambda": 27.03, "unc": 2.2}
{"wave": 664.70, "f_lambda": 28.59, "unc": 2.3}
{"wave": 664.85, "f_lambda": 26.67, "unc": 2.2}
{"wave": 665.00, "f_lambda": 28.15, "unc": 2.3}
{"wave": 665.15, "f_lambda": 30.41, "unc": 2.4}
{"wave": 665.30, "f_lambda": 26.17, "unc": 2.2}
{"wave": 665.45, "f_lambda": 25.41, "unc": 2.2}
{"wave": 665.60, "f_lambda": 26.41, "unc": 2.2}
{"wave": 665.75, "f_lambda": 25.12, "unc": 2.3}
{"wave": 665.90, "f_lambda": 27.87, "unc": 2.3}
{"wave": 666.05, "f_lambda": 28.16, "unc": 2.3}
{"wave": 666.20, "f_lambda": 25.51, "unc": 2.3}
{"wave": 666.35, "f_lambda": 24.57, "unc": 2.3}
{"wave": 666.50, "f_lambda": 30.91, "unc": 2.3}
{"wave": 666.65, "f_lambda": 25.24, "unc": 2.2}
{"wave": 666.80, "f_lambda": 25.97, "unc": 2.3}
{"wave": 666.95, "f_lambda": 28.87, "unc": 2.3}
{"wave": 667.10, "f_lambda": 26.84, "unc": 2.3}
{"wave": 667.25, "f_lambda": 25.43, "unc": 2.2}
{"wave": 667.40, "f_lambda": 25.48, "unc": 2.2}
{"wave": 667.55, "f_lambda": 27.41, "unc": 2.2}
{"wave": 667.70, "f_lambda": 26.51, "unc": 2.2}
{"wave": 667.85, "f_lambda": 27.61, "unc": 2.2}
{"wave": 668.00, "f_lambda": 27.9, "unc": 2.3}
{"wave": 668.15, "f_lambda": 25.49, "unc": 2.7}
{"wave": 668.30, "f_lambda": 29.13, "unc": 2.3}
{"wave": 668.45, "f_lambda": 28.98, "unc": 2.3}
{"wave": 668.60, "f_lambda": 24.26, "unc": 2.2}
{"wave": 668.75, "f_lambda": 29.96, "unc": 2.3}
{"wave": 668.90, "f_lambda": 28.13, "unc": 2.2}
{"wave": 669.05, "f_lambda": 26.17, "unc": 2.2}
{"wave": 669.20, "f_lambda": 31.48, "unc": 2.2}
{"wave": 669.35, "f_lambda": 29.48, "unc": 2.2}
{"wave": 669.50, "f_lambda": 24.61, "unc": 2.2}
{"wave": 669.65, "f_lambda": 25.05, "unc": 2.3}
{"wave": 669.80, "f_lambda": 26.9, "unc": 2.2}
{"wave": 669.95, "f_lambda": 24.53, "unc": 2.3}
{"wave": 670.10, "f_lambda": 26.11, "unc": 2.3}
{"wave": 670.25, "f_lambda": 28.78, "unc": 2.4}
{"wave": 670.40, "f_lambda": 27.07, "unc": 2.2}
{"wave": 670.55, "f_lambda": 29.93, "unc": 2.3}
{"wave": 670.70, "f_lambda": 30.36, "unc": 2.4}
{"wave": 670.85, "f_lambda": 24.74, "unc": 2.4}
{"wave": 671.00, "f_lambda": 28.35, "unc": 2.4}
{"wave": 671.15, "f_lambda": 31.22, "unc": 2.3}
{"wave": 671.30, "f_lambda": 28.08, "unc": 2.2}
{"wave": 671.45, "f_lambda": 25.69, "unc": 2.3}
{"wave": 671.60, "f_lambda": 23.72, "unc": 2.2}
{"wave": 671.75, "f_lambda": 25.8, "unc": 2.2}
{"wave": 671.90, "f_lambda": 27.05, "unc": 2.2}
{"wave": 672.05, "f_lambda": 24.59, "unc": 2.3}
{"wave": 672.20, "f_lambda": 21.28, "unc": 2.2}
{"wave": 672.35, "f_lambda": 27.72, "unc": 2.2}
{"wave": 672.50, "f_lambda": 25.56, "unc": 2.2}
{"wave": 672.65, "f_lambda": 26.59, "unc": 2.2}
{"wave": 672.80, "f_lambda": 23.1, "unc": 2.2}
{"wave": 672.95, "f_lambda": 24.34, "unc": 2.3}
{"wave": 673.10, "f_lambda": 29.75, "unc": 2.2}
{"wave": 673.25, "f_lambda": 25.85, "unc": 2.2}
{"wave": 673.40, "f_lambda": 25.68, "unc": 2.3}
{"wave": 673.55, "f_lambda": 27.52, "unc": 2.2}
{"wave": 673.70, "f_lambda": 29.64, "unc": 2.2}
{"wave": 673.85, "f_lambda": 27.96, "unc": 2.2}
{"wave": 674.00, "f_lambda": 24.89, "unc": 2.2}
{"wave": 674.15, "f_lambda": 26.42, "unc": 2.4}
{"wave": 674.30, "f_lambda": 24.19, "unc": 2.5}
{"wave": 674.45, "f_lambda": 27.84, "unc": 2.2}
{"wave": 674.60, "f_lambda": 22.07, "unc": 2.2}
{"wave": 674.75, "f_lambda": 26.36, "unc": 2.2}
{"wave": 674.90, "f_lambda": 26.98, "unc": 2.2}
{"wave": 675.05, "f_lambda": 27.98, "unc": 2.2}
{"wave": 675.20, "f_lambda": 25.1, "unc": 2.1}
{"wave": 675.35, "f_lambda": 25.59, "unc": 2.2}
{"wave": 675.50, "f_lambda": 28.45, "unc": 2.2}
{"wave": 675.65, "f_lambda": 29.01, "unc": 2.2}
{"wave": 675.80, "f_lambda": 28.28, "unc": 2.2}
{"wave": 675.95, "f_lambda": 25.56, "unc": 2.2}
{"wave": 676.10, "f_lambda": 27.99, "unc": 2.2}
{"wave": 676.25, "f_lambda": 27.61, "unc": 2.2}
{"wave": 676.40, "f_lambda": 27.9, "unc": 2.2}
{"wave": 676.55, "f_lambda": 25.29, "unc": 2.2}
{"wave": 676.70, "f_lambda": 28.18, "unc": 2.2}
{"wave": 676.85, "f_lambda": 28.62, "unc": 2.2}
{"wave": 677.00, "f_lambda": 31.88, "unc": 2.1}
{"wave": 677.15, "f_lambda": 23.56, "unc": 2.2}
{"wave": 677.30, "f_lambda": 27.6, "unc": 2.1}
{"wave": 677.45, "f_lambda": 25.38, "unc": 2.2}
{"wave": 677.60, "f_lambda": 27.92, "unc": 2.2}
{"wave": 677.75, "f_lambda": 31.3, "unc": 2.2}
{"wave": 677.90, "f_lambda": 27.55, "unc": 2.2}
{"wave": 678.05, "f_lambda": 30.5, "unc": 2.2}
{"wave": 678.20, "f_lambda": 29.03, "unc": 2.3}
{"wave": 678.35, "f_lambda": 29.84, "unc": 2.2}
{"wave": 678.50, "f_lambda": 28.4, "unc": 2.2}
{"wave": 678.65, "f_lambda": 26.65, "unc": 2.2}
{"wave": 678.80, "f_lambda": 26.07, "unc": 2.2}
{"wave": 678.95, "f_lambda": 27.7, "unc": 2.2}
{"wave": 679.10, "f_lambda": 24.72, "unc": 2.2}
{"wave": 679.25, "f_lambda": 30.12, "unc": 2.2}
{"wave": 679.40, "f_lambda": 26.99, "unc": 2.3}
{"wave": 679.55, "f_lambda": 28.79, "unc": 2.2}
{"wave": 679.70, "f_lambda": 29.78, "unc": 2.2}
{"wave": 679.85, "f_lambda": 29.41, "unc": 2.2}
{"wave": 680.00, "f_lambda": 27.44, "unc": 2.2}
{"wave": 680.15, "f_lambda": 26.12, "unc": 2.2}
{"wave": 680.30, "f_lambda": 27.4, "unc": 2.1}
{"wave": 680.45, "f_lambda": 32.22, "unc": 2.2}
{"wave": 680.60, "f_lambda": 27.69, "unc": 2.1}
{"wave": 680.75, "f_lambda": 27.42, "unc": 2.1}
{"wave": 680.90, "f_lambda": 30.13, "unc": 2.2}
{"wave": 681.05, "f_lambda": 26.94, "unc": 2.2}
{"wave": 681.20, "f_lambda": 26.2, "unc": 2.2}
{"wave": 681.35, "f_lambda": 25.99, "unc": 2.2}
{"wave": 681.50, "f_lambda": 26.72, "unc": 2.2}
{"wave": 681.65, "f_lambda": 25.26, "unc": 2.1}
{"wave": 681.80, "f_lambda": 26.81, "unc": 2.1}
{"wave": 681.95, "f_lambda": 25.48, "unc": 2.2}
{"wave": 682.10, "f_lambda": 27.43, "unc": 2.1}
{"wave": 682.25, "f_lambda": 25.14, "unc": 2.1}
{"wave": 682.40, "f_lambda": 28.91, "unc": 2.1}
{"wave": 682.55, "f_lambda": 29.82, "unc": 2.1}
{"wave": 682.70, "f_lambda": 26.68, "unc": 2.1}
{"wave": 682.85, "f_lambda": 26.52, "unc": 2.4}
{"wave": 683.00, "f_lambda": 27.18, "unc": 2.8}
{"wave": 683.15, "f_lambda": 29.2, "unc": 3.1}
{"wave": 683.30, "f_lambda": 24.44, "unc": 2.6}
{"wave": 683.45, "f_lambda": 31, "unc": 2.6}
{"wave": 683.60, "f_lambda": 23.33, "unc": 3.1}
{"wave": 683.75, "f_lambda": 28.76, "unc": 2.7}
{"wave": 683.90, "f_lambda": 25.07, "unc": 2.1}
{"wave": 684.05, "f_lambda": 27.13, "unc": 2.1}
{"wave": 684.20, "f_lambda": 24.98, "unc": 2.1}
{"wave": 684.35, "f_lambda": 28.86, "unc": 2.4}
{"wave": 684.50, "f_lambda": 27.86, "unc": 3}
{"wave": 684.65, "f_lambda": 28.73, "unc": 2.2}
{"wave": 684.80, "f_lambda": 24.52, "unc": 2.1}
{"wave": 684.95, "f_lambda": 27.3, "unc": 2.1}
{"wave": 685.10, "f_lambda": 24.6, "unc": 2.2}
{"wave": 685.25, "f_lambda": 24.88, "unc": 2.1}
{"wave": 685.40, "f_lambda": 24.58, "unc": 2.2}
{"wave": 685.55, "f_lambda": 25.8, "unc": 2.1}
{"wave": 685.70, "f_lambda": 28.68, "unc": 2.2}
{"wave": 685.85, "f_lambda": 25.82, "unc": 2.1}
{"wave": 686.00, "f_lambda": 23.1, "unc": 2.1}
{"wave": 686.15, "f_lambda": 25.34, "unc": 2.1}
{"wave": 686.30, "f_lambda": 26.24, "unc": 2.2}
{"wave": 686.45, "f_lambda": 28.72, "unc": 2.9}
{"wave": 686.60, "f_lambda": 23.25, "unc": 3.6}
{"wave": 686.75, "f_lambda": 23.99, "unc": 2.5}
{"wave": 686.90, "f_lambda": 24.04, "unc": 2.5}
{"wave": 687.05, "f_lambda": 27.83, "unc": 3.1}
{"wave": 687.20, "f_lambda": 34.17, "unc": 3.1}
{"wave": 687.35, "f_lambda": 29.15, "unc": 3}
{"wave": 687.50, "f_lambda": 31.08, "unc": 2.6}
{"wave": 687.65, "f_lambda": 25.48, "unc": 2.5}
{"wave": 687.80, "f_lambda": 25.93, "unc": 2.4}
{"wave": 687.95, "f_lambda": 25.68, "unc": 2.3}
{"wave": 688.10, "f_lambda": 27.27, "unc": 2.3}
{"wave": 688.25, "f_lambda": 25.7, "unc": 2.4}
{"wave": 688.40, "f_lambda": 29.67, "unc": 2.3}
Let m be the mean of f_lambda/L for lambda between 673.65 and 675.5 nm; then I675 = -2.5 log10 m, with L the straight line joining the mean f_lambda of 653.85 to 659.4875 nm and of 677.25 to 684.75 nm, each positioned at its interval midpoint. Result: 0.05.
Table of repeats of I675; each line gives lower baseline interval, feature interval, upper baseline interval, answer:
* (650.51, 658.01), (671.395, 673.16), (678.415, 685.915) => 0.08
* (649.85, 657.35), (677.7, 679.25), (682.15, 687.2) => -0.06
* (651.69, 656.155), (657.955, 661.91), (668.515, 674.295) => 0.04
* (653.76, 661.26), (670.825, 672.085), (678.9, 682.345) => 0.03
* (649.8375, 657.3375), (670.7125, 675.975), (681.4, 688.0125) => 0.02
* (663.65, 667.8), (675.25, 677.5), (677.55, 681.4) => 0.02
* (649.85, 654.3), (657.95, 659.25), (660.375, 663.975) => 0.09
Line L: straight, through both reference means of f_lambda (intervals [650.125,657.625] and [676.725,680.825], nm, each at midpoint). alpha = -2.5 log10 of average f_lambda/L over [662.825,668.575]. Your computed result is 0.04 mag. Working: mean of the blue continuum 27.6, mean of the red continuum 28.2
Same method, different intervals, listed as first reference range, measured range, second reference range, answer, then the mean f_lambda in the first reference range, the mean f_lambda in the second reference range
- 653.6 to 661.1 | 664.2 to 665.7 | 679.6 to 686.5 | 0.019 mag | 27.6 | 27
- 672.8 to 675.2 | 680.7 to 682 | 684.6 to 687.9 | -0.014 mag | 26.3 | 26.5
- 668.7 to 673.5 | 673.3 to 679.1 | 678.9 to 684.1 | -0.007 mag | 26.8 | 27.4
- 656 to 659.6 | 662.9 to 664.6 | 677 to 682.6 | 0.058 mag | 27.3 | 27.7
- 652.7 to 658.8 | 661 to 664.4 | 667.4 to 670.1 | 0.043 mag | 28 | 27.2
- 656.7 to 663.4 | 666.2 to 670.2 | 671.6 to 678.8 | -0.009 mag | 26.7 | 26.9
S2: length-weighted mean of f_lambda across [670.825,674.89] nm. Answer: 26.2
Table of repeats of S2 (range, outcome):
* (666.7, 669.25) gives 27.3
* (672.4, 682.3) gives 27.2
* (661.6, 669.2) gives 26.7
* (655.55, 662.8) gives 27.2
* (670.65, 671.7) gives 27.3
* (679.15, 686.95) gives 26.9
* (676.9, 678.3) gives 28.3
